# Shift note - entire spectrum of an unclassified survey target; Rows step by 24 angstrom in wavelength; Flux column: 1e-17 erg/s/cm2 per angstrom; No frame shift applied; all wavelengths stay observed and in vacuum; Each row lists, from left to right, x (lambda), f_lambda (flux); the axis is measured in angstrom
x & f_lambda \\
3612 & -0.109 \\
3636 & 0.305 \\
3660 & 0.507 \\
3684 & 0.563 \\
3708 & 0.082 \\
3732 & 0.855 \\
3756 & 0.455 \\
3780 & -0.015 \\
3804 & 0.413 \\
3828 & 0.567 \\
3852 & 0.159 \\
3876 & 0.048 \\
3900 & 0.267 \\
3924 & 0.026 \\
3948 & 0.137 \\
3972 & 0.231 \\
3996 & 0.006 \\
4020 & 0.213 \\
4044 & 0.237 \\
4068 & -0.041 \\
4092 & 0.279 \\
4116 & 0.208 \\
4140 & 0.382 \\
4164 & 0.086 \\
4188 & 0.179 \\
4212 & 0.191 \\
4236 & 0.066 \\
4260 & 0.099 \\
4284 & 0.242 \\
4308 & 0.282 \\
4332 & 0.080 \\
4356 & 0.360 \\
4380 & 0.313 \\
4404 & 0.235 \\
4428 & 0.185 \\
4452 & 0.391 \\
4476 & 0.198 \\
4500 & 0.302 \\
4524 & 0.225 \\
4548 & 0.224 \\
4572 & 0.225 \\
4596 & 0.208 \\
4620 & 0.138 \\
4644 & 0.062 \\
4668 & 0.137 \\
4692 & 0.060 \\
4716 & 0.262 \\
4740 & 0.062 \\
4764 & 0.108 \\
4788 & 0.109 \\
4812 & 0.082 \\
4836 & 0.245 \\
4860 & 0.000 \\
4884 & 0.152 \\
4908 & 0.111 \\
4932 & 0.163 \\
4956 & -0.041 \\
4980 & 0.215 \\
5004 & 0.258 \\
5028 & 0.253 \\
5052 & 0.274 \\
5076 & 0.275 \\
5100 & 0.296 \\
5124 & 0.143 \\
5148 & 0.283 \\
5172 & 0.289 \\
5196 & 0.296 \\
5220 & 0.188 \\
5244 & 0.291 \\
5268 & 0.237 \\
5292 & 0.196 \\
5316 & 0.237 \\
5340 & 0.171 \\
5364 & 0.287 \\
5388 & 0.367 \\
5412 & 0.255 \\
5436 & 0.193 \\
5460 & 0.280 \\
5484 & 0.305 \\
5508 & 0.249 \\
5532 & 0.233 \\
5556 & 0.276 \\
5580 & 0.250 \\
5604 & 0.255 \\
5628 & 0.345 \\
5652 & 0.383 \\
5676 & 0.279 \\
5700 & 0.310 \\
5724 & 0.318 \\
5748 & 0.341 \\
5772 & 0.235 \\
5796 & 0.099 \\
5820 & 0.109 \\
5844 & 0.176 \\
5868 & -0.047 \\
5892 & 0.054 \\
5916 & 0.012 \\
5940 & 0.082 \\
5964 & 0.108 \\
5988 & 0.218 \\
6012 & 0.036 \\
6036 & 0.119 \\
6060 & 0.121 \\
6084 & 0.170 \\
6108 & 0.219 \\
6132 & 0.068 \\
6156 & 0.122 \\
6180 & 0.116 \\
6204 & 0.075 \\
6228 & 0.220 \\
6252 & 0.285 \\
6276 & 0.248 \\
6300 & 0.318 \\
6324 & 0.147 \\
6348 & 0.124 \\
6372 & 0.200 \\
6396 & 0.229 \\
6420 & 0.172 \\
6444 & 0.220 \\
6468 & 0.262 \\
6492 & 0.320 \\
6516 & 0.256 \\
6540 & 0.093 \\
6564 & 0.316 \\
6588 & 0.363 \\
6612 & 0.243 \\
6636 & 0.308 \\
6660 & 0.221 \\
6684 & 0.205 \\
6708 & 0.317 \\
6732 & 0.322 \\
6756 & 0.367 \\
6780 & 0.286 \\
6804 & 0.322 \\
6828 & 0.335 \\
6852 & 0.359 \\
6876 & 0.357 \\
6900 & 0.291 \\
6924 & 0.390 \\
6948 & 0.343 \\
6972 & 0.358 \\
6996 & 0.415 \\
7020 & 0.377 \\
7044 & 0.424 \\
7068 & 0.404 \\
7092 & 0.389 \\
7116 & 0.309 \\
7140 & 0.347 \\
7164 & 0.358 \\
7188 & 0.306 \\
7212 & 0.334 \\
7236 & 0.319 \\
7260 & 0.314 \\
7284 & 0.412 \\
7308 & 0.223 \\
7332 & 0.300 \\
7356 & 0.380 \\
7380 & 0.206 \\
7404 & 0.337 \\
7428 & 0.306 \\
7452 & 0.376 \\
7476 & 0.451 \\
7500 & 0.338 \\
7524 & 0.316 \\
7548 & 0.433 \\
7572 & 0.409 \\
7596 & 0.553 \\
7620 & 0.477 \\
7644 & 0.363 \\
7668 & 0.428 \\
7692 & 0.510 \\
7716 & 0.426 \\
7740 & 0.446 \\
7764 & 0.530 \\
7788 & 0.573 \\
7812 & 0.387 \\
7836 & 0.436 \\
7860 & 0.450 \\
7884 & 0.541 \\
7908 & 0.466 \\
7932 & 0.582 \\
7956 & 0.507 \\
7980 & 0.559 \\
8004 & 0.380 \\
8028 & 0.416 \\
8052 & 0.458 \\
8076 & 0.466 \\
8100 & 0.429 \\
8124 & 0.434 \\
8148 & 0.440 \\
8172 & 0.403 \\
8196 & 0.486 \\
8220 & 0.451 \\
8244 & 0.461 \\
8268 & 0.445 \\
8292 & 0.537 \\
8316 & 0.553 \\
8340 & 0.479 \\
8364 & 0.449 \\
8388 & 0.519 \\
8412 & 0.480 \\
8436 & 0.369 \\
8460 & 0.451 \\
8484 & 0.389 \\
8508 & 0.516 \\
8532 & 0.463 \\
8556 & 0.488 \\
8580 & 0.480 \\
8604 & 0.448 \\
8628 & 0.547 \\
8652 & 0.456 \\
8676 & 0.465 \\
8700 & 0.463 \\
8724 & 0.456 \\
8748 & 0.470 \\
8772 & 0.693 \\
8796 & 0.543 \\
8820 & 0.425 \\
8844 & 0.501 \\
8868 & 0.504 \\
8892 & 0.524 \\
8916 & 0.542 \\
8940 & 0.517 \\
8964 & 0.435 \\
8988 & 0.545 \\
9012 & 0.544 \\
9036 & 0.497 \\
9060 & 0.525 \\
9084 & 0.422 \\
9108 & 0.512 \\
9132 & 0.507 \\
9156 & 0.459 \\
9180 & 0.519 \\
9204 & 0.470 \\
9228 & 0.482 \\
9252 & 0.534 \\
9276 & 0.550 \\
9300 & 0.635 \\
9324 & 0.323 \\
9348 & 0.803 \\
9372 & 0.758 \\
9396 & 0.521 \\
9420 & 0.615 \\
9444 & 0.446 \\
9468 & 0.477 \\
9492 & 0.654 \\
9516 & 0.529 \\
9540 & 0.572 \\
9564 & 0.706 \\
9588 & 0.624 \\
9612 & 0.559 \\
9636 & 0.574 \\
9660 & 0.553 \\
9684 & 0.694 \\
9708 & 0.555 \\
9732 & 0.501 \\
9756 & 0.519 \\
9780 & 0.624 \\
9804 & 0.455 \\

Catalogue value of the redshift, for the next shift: 0.680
